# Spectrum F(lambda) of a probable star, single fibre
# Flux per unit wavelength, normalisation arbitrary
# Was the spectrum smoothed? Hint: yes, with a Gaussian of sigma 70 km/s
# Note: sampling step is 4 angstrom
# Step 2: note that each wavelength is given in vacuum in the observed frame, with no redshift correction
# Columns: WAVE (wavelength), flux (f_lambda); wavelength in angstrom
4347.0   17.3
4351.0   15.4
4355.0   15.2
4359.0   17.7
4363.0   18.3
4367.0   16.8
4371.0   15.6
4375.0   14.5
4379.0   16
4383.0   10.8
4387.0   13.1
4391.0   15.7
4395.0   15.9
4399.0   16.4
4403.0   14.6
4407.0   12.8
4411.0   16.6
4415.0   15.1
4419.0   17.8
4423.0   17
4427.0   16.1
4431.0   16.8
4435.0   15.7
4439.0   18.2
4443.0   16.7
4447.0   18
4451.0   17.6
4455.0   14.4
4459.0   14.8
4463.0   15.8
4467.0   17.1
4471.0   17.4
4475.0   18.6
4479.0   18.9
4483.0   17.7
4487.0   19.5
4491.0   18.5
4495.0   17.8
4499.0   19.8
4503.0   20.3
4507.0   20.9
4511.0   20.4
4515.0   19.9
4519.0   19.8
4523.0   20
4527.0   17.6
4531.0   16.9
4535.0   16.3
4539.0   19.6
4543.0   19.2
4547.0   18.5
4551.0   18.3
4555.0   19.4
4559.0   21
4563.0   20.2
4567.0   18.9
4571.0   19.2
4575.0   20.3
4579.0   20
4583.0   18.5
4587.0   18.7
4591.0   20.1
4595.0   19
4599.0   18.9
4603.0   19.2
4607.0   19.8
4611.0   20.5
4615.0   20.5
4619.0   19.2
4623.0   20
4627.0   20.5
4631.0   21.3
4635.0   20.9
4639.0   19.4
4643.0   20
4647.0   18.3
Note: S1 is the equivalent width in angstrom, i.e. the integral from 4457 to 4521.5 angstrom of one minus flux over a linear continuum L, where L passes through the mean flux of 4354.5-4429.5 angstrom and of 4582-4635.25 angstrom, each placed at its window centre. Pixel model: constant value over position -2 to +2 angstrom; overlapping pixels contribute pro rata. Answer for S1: -4.0 angstrom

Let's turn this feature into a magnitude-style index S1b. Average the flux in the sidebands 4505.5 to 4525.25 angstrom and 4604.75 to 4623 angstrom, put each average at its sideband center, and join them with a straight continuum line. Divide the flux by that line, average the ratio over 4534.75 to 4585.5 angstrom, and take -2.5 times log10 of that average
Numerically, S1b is 0.044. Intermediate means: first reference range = 20.1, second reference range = 20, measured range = 19.3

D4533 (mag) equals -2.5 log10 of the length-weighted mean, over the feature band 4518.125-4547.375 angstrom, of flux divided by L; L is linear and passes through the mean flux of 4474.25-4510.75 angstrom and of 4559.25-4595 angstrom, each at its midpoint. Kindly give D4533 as 0.053 mag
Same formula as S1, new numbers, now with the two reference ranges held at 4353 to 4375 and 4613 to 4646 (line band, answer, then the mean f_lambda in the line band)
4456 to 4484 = 1.4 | 17.1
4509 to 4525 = -1.2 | 20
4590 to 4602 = 0.3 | 19.3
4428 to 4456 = 1.2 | 16.8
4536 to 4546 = 0.0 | 19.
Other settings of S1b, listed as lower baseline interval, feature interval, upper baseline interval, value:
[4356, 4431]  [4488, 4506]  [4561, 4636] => -0.09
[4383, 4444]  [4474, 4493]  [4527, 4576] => -0.08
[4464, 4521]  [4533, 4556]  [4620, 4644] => 0.06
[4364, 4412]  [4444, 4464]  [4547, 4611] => 0.02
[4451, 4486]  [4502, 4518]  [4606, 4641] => -0.14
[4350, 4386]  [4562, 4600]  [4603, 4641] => 0.00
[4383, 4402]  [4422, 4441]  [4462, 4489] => -0.03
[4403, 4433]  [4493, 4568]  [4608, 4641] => -0.05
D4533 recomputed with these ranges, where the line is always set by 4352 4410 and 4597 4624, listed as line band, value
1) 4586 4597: 0.002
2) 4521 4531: -0.020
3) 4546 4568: -0.043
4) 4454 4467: 0.098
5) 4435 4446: -0.049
